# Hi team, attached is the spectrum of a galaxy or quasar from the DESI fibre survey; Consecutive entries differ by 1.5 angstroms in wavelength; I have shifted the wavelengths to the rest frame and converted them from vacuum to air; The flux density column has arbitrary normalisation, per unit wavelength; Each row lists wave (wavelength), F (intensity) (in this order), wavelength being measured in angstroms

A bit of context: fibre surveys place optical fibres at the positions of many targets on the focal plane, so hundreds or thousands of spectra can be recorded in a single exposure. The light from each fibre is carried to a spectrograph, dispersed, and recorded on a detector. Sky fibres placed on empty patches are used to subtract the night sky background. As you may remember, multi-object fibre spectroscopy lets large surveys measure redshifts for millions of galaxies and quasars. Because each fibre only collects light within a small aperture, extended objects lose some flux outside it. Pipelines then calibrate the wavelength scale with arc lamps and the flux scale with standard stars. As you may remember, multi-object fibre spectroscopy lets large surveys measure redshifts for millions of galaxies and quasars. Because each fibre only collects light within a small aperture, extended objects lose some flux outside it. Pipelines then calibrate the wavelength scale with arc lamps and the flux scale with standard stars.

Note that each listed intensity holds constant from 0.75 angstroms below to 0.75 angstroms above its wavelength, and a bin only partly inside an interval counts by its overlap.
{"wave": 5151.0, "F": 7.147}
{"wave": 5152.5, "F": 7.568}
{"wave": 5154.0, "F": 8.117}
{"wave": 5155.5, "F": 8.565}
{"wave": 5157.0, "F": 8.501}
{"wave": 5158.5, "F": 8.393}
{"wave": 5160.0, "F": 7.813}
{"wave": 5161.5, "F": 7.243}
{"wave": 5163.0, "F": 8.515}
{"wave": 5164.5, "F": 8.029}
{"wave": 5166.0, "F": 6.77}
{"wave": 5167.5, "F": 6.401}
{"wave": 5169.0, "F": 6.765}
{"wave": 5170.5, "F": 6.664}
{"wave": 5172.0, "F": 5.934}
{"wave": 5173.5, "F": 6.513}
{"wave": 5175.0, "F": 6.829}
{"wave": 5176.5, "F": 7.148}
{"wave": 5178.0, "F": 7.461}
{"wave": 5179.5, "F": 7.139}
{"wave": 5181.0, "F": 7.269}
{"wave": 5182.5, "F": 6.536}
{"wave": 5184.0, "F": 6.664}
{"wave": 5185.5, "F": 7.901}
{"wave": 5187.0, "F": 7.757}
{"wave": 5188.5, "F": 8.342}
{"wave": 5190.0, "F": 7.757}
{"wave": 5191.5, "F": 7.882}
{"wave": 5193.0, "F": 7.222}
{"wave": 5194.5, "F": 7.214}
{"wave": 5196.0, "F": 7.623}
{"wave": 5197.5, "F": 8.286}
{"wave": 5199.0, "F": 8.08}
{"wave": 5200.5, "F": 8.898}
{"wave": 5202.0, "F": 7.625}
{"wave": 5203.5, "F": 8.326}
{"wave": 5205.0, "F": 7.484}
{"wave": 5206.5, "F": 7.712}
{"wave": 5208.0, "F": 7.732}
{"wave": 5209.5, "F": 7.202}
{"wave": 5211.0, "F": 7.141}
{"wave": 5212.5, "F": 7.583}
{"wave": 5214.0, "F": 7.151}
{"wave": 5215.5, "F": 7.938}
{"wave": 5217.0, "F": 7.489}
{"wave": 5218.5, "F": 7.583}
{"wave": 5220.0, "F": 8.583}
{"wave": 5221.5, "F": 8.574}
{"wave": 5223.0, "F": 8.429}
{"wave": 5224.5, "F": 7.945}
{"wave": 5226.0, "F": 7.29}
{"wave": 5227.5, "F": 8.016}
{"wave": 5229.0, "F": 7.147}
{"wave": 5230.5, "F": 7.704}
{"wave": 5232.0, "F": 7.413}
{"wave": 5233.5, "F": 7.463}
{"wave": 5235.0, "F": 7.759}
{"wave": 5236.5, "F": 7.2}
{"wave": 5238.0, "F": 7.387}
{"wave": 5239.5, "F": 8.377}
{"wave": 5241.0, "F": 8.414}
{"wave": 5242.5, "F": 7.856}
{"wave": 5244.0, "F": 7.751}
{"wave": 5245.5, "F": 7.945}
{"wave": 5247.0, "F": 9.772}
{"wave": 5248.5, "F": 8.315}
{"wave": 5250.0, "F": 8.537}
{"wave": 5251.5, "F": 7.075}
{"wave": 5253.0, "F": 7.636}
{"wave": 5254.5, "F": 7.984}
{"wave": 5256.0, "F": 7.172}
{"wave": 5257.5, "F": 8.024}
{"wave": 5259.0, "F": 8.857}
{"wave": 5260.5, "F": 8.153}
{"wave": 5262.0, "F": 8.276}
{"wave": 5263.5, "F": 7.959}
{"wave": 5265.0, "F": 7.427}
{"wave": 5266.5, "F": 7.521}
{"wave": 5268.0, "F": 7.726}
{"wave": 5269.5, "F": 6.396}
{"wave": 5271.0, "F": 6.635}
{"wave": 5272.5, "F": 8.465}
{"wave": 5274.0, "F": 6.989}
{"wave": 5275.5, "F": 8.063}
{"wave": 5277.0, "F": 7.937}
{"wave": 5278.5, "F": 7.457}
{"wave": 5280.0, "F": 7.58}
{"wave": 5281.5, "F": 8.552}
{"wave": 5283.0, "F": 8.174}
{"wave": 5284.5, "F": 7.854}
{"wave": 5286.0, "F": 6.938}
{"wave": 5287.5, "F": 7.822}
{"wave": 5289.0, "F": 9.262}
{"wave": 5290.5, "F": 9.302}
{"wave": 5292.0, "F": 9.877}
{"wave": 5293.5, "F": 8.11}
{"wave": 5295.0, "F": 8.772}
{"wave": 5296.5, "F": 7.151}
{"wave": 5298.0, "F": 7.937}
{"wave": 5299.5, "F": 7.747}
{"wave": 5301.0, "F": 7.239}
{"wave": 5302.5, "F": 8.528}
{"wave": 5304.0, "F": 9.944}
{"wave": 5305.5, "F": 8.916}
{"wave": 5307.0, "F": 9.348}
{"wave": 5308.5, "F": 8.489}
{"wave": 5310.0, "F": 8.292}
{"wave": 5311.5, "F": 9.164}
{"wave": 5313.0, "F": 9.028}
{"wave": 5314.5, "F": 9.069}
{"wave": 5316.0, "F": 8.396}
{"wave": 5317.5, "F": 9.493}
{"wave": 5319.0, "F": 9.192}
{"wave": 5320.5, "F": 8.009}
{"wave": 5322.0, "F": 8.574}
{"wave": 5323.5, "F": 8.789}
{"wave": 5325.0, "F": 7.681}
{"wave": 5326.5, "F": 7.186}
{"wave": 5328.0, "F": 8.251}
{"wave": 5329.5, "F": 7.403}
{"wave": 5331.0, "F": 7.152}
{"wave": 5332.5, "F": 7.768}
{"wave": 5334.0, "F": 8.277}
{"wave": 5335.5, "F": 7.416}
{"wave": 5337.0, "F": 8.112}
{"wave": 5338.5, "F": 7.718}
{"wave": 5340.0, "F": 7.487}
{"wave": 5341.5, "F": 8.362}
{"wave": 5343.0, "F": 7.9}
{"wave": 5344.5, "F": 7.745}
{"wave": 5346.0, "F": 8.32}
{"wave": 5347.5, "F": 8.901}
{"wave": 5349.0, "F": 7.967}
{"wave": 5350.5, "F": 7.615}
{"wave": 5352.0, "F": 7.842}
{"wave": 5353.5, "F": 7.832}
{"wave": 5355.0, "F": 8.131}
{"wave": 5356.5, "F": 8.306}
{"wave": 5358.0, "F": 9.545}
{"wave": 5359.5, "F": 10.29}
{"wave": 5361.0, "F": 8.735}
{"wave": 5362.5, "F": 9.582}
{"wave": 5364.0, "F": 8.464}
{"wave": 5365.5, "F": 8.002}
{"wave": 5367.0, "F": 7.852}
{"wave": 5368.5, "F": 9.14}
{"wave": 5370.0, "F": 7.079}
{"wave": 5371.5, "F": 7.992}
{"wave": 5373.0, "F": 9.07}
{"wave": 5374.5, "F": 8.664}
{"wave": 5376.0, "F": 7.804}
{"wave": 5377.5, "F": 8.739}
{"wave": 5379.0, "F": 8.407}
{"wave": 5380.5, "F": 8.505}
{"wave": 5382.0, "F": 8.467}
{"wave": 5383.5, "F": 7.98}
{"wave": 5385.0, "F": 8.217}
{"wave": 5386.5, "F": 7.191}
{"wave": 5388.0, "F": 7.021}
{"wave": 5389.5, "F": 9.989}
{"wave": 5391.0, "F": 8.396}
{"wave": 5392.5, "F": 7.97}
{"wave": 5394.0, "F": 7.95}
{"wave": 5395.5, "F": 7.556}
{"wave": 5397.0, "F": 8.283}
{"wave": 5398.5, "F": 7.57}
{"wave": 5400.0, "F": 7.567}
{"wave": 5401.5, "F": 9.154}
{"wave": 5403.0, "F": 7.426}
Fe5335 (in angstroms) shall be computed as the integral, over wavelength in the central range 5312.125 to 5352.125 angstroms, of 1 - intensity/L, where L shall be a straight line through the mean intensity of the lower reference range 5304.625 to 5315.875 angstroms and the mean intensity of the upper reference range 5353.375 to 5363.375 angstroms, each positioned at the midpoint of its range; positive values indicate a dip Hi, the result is 3.5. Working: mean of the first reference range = 8.88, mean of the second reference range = 8.98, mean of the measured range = 8.14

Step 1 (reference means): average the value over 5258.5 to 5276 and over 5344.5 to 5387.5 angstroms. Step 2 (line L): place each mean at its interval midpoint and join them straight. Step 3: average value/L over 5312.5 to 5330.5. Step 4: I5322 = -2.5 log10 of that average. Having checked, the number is -0.05 mag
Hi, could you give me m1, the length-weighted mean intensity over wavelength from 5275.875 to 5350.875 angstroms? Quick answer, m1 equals 8.25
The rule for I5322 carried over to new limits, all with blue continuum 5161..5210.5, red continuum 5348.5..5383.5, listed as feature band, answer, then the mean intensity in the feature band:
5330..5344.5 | 0.06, 7.79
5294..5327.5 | -0.05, 8.49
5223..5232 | 0.00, 7.67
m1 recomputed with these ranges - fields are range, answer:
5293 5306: 8.25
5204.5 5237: 7.67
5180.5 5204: 7.71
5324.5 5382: 8.2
